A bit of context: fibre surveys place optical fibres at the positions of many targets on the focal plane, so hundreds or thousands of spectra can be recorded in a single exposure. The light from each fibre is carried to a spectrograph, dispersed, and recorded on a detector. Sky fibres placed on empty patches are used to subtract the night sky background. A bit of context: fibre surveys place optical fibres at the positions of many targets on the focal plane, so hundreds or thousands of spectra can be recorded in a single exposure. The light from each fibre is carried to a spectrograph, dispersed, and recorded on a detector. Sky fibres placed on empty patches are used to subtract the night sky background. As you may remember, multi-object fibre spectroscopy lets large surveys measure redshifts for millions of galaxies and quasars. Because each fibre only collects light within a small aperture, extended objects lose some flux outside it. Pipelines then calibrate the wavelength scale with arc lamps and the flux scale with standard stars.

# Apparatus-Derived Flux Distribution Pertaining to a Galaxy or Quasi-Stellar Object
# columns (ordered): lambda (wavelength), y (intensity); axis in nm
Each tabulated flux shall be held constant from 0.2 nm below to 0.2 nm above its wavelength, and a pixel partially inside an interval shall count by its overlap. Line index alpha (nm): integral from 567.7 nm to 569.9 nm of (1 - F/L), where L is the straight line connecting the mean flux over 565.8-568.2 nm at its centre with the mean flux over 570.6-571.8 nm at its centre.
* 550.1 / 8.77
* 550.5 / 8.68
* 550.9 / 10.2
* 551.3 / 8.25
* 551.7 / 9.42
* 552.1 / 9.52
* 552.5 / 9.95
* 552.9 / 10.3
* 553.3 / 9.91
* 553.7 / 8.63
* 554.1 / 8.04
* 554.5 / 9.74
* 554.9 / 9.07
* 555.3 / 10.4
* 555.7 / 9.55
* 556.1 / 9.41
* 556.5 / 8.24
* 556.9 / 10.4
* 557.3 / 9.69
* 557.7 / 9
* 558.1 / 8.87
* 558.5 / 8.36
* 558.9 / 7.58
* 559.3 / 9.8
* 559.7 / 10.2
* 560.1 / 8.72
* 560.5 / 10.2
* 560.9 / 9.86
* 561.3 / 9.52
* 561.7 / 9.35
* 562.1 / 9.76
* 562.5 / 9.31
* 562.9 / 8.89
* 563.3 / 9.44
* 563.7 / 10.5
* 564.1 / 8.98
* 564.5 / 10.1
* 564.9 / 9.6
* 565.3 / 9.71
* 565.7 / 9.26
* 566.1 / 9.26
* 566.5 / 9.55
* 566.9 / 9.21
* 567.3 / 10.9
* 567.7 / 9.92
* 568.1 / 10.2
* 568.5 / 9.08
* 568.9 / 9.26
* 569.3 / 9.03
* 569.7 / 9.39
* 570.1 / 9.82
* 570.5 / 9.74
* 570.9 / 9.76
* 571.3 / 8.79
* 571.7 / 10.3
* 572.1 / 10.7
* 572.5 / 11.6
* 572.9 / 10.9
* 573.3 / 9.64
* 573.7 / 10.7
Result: 0.06 nm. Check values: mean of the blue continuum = 9.8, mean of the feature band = 9.44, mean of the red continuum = 9.57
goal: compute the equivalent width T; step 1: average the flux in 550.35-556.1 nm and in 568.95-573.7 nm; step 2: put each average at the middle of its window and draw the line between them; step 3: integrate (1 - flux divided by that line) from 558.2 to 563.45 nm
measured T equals 0.19 nm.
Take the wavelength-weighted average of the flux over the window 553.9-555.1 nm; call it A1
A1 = 8.95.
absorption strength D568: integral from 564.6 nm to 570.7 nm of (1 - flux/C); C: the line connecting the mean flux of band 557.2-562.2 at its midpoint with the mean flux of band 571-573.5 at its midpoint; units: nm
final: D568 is 0.20 nm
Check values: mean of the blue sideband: 9.28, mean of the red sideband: 10.3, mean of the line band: 9.6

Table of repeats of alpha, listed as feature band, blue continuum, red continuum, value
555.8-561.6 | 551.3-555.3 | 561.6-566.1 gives 0.111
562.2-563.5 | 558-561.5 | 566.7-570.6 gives 0.018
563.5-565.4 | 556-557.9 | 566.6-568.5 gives -0.005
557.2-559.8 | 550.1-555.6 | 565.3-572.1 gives 0.126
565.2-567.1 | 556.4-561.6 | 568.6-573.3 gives 0.054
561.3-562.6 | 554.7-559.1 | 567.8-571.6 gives -0.030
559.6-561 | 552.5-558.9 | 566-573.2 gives -0.035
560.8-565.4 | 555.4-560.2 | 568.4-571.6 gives -0.148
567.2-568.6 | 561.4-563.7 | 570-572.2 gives -0.051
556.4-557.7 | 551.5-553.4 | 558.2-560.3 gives -0.036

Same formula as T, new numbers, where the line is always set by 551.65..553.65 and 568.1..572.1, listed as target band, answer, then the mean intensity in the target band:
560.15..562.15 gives 0.001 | 9.66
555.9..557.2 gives 0.045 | 9.38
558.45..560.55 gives 0.121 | 9.12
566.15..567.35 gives -0.010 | 9.68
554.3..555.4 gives 0.007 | 9.68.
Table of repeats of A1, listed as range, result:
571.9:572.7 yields 11.2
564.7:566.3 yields 9.46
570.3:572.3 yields 9.86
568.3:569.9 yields 9.19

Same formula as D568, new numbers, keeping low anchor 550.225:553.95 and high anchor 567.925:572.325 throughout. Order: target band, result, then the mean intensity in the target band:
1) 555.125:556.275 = -0.04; 9.78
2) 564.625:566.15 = 0.01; 9.51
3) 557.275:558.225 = 0.04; 9.12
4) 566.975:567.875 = -0.06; 10.3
